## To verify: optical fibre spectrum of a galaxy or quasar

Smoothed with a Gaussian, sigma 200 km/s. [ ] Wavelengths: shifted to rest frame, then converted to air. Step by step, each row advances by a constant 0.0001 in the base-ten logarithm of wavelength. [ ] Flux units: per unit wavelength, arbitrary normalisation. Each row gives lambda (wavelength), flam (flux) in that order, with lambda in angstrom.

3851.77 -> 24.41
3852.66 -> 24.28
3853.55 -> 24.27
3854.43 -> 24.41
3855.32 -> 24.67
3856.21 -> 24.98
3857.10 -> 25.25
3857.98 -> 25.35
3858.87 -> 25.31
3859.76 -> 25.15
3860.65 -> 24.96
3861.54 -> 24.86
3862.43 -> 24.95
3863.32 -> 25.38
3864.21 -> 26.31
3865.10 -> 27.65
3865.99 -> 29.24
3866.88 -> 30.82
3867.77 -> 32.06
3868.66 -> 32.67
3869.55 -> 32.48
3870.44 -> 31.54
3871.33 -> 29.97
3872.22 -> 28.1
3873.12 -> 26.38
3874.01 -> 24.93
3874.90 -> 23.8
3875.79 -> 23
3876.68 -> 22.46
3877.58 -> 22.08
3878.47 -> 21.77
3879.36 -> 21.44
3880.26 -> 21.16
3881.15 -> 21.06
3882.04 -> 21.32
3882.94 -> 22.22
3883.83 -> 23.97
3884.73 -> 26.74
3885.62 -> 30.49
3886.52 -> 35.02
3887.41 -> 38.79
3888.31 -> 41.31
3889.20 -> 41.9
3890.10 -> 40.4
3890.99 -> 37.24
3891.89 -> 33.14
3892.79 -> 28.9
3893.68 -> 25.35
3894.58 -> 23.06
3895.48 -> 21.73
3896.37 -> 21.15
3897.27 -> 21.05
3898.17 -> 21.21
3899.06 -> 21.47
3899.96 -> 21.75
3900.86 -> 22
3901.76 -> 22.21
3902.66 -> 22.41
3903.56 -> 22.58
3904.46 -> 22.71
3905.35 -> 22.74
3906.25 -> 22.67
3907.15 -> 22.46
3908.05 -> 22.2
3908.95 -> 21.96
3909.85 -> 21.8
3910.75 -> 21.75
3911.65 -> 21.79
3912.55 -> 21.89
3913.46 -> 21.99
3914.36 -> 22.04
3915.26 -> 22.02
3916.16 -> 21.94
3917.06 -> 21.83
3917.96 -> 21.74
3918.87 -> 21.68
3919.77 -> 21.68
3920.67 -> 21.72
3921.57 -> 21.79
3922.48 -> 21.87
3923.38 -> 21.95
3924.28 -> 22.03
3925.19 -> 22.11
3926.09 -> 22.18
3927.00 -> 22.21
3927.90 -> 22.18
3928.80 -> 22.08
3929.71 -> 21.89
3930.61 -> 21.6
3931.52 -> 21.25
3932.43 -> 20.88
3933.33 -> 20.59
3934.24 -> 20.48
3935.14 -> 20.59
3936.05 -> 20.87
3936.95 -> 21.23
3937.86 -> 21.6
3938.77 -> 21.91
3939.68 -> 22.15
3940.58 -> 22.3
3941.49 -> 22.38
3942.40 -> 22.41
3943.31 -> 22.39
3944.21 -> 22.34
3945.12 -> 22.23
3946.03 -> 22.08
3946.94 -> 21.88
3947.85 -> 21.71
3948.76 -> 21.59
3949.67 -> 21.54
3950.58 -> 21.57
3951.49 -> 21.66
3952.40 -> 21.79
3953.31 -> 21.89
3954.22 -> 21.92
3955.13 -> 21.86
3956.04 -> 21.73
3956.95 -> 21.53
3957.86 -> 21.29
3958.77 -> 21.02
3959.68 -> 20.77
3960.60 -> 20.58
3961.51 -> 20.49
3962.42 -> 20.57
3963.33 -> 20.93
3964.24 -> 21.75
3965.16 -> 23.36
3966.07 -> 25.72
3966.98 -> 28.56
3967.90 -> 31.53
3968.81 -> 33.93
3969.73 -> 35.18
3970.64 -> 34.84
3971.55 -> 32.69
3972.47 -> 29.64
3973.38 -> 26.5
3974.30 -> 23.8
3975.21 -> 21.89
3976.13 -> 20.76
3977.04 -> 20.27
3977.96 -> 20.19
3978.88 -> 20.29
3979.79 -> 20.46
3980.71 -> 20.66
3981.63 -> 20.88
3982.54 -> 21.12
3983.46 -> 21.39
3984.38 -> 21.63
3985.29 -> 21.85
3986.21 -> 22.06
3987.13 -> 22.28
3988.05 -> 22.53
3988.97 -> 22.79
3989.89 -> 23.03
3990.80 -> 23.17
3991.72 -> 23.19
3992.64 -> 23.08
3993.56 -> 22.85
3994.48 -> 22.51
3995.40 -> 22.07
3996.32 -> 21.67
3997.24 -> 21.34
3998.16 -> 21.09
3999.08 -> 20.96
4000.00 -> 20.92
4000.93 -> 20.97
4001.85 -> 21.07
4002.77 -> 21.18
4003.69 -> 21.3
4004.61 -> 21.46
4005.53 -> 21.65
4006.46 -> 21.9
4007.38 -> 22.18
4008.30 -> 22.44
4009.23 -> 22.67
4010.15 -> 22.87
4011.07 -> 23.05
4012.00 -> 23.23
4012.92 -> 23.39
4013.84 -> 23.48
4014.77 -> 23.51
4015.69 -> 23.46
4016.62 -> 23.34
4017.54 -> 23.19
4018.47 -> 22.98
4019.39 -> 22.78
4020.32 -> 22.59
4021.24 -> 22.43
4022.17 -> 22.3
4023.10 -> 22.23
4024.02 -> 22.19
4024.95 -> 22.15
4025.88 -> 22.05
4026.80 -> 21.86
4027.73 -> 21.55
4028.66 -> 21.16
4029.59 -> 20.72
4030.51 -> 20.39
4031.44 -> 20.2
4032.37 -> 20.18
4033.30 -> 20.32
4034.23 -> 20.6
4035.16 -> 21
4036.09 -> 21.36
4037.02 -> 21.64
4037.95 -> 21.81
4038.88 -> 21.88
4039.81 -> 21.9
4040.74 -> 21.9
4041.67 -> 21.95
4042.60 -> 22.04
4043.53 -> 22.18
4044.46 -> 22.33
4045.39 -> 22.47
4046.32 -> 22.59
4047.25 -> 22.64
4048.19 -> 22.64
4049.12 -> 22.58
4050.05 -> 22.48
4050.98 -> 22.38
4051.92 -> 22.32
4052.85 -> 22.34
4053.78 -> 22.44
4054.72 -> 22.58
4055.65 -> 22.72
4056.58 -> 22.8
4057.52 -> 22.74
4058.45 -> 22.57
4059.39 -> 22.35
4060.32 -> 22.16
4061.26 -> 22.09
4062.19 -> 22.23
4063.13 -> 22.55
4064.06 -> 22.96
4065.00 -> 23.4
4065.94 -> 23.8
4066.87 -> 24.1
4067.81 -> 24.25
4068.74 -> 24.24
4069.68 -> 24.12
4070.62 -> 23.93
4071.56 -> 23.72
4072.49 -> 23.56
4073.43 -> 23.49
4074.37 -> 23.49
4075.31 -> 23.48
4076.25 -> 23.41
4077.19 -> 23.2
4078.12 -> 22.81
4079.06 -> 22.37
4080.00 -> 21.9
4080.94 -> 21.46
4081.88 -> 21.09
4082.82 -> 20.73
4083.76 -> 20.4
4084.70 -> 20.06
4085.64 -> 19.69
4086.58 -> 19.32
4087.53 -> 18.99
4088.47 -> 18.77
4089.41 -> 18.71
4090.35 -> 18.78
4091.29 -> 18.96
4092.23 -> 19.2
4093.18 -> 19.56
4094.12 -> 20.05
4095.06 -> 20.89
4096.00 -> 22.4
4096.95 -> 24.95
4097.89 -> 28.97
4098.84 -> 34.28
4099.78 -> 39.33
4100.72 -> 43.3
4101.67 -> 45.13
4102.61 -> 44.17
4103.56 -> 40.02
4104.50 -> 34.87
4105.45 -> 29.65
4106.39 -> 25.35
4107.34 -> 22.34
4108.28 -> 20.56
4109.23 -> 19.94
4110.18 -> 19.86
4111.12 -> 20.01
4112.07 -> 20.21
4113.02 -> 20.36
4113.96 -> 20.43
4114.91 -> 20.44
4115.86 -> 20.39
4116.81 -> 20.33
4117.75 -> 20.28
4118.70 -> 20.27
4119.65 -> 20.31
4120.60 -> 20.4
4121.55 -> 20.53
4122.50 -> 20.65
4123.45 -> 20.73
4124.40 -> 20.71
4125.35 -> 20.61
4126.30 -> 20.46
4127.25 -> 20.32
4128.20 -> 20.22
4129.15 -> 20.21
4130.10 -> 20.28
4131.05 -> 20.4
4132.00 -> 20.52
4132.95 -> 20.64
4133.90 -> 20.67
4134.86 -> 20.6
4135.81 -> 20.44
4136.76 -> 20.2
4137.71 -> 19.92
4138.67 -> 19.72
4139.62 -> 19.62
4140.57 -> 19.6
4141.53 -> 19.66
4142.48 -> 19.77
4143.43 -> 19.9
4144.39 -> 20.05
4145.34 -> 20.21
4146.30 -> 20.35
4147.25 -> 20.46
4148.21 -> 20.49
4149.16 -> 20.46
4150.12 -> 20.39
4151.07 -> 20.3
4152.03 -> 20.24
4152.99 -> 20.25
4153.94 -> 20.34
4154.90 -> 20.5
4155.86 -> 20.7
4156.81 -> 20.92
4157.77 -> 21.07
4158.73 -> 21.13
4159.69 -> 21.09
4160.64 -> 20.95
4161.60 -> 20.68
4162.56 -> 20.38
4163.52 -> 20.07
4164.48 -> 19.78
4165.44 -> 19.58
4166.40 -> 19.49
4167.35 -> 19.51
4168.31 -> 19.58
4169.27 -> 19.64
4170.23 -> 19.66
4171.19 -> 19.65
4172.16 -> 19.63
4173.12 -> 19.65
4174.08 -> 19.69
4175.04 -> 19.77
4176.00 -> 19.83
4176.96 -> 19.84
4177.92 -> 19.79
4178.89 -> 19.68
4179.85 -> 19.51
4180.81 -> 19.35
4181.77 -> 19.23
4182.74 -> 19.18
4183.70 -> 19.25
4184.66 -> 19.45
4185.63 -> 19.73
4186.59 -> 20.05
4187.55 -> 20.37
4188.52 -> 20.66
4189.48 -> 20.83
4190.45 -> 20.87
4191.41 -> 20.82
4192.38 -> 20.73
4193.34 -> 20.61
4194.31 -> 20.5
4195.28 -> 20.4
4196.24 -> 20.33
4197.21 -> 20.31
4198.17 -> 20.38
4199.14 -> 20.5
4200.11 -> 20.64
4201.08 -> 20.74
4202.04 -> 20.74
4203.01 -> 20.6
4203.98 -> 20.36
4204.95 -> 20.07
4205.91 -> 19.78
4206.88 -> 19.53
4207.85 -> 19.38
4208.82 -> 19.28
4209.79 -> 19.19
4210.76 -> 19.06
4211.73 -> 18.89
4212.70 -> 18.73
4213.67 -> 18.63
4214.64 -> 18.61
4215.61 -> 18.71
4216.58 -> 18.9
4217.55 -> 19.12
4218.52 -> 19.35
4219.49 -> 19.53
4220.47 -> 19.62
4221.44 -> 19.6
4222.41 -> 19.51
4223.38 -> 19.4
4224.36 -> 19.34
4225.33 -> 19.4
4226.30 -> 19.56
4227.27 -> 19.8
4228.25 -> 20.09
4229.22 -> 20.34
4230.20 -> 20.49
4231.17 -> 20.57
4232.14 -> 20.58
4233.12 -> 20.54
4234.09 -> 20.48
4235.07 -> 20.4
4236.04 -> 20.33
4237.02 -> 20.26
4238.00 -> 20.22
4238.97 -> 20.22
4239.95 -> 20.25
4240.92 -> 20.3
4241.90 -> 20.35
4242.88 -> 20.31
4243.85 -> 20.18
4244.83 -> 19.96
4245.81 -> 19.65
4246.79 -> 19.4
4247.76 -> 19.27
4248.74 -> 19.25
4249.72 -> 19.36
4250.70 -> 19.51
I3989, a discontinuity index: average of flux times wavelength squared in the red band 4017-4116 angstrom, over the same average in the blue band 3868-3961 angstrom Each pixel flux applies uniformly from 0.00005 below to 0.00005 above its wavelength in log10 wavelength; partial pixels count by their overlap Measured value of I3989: 1.06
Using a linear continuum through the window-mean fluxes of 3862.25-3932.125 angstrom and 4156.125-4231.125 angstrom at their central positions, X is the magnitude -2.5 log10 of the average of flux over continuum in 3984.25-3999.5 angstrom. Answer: 0.05 mag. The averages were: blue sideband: 25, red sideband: 19.9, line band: 22.3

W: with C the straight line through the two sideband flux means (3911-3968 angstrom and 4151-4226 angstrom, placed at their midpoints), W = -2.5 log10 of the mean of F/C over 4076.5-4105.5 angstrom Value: -0.23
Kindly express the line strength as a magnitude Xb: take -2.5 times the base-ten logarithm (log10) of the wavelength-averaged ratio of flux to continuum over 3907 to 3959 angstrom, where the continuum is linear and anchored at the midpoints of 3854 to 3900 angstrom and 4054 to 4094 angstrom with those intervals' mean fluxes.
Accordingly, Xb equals 0.17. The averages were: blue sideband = 27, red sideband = 22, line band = 21.8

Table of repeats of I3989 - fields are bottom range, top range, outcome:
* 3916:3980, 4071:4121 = 1.13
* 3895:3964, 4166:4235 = 1.04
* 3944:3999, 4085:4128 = 1.10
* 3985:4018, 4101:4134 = 1.11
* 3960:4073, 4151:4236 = 0.96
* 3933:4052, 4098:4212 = 1.03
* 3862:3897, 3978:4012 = 0.83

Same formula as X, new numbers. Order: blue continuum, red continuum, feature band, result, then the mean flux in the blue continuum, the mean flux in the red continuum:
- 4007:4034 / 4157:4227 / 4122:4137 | 0.01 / 22.2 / 19.9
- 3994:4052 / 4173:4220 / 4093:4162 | -0.10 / 22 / 19.8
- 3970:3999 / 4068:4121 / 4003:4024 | 0.03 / 23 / 23.9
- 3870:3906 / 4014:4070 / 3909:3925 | 0.17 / 26.2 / 22.3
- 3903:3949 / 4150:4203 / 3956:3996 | -0.10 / 21.9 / 20.2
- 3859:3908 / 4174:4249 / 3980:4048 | 0.09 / 26.5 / 19.9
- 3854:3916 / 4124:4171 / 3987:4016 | 0.05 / 25.8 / 20.3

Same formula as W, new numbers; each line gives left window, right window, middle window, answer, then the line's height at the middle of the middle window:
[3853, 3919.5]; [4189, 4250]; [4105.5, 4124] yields 0.040 mag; 21.7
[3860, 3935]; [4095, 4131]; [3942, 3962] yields 0.148 mag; 24.8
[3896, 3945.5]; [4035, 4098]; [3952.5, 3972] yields -0.135 mag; 21.9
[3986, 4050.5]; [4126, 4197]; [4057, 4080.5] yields -0.085 mag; 21.4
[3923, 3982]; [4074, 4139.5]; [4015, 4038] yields 0.053 mag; 22.9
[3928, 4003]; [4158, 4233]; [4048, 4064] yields -0.046 mag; 21.6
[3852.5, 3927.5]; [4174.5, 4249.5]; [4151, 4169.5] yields 0.022 mag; 20.7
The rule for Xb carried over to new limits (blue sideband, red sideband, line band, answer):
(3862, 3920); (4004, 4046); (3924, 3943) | 0.13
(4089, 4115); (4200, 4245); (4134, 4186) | 0.16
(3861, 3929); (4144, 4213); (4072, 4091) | 0.03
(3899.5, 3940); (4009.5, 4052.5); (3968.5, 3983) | -0.14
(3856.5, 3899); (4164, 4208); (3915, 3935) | 0.20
